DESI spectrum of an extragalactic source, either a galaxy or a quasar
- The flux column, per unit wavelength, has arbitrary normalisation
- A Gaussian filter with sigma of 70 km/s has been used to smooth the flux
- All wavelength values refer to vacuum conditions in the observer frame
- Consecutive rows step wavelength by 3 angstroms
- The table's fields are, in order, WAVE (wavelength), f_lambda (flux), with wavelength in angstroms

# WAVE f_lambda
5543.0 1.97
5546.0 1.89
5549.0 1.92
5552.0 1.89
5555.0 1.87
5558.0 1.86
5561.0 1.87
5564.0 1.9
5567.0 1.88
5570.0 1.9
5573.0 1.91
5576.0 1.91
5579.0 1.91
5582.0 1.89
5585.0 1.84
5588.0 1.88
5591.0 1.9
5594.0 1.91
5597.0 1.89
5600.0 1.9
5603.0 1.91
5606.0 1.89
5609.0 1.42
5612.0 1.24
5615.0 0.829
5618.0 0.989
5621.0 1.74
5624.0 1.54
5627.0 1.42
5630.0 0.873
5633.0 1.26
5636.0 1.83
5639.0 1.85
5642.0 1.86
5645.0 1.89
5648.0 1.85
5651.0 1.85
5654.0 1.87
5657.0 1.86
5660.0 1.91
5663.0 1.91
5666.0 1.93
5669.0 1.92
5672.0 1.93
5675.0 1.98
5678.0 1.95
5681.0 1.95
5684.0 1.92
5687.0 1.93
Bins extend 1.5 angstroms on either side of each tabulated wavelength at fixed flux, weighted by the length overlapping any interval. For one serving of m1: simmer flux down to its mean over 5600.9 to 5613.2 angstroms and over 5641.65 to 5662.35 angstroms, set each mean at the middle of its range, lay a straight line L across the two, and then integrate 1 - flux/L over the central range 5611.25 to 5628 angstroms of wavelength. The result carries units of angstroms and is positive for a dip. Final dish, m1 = 4.1 angstroms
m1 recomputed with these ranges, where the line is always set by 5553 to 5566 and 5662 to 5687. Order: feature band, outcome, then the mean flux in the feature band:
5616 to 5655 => 6.7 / 1.59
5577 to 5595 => 0.0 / 1.89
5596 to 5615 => 2.7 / 1.63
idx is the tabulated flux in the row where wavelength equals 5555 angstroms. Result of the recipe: 1.87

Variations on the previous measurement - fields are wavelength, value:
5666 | 1.93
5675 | 1.98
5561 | 1.87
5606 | 1.89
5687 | 1.93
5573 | 1.91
